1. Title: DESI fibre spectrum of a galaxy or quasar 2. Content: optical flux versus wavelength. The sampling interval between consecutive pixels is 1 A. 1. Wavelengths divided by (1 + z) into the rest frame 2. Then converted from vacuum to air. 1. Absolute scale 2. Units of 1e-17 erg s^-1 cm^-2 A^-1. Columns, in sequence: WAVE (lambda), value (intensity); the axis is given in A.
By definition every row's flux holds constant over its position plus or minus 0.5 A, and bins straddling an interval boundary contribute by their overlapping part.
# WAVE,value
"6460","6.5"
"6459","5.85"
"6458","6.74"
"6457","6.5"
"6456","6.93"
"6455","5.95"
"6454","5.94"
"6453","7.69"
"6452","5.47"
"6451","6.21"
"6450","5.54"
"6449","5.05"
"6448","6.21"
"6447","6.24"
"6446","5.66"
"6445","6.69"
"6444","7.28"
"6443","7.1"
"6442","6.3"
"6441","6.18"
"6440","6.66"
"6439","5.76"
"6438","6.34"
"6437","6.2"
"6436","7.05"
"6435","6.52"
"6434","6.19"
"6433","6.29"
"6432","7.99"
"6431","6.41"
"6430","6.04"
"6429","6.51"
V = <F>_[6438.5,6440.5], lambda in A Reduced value 6.21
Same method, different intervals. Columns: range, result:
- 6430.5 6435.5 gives 6.68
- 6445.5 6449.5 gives 5.79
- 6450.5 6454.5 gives 6.33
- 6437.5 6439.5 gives 6.05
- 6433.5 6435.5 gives 6.36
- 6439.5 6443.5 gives 6.56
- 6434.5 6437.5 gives 6.59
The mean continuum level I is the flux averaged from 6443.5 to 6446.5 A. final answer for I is 6.54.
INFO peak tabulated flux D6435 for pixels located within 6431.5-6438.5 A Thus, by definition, 7.99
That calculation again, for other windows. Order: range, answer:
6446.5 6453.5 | 7.69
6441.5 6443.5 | 7.1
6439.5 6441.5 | 6.66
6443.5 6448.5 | 7.28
